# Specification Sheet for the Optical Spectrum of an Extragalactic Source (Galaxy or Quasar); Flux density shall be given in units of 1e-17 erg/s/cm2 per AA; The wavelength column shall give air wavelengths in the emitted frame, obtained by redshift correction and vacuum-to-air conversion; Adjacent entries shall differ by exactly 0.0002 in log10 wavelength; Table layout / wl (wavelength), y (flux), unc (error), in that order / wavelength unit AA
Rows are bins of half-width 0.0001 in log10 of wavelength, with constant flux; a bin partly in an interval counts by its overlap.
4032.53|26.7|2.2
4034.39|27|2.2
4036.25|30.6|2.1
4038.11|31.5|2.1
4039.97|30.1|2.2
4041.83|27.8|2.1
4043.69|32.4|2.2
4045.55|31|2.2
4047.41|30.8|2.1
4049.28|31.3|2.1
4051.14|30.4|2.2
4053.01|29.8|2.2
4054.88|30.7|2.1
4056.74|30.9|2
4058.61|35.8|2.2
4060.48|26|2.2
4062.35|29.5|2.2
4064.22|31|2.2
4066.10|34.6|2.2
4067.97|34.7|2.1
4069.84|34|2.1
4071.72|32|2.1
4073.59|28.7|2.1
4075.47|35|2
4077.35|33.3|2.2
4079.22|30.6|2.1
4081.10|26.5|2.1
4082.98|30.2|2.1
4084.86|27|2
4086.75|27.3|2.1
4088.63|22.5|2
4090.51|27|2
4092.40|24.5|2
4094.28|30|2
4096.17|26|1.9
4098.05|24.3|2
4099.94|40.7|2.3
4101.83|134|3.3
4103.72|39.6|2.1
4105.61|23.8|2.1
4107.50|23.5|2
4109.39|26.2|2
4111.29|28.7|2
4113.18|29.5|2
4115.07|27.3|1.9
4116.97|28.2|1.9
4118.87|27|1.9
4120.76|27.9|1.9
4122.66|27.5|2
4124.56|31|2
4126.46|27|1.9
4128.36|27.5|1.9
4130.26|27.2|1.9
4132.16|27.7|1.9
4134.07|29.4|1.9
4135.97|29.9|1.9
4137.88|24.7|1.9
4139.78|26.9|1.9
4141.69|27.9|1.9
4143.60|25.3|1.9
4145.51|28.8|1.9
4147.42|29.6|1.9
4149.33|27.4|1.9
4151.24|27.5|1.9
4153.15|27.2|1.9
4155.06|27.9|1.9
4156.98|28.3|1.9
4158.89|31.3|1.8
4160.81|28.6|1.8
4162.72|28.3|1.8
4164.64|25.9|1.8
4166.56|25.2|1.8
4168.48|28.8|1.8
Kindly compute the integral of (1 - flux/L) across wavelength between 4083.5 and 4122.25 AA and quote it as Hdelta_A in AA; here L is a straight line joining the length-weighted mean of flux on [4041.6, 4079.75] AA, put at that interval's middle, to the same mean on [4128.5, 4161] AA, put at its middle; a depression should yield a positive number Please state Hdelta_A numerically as -4.4 AA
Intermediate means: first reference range 31.5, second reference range 27.9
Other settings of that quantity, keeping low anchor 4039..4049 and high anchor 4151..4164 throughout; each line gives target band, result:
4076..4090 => 0.67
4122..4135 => 0.34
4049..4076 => -1.28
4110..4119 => 0.32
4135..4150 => 0.60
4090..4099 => 0.99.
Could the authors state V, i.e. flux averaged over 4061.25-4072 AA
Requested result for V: 32.6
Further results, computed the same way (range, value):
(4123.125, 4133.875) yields 28.1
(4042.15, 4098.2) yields 30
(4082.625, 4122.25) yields 33.1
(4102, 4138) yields 30.4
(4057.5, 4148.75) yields 31.2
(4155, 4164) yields 28.9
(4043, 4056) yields 30.9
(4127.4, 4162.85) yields 28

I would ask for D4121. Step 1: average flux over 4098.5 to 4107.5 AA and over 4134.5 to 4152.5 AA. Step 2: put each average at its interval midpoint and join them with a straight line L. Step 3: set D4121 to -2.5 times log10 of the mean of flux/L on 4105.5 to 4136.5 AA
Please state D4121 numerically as 0.43 mag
